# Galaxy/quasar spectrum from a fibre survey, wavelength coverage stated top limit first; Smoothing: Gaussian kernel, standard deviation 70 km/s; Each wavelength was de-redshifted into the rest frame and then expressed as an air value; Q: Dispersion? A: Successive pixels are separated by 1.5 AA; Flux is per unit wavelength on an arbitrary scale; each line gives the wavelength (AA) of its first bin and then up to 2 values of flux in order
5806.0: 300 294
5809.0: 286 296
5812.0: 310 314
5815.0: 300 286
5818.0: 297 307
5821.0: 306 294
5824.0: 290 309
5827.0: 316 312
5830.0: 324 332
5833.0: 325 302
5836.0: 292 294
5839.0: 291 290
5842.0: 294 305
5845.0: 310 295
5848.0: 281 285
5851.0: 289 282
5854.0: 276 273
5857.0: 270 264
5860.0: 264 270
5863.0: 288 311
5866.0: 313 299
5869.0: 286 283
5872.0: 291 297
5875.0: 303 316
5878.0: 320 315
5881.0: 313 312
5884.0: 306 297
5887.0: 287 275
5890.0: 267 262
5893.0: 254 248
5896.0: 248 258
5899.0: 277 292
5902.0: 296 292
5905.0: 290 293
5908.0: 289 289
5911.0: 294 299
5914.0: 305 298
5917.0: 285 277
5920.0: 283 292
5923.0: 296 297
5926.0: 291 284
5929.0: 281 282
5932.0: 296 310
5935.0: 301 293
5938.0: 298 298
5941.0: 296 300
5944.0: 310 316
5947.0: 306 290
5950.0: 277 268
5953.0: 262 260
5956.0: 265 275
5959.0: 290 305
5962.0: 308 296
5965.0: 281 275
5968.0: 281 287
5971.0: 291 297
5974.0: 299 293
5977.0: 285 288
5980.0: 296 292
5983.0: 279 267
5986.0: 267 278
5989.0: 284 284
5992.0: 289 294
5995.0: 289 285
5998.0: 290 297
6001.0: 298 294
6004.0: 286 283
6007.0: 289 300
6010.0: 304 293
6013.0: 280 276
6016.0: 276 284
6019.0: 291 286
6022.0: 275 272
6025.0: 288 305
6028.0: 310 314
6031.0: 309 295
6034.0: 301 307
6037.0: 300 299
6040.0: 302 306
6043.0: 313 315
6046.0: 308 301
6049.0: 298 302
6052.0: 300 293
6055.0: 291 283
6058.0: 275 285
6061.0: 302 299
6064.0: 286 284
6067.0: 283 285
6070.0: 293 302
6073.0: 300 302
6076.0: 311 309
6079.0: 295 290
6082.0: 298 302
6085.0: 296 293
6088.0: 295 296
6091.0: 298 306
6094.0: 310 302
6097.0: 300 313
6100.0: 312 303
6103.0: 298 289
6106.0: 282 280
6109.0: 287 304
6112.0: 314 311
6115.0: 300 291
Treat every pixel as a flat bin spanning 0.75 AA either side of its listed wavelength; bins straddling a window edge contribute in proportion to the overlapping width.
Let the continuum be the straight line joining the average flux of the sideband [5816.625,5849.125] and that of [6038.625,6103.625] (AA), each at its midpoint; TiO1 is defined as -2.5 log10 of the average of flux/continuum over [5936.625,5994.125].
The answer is 0.05 mag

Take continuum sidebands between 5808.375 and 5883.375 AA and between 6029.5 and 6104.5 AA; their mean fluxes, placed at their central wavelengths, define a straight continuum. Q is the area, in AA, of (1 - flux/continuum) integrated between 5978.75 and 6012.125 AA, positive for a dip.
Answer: 1.2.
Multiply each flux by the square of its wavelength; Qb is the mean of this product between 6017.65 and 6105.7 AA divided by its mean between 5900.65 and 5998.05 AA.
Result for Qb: 1.07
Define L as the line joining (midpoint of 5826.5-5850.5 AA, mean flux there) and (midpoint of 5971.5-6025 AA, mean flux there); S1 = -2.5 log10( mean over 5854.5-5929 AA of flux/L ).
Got 0.04 mag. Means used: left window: 303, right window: 287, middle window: 288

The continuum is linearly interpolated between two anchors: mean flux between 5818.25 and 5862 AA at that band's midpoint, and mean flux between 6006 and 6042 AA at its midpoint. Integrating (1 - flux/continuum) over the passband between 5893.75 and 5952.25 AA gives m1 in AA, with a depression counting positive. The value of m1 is 1.0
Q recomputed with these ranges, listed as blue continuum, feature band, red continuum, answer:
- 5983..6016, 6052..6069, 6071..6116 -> 0.4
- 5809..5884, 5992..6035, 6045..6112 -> 0.8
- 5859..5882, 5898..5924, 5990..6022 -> 0.4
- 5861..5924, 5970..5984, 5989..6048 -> 0.1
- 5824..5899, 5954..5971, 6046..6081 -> 0.5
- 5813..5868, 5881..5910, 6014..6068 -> 1.4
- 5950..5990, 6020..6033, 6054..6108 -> -0.2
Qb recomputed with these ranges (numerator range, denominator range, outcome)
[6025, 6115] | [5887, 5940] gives 1.10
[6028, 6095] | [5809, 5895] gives 1.09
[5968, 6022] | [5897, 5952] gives 1.01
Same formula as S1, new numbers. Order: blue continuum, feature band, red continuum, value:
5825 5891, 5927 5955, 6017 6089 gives 0.02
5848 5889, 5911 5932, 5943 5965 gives 0.00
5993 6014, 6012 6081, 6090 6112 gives 0.00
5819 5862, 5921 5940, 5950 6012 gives -0.02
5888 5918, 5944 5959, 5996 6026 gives 0.01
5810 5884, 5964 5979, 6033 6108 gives 0.04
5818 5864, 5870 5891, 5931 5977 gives -0.02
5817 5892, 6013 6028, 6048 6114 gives 0.04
